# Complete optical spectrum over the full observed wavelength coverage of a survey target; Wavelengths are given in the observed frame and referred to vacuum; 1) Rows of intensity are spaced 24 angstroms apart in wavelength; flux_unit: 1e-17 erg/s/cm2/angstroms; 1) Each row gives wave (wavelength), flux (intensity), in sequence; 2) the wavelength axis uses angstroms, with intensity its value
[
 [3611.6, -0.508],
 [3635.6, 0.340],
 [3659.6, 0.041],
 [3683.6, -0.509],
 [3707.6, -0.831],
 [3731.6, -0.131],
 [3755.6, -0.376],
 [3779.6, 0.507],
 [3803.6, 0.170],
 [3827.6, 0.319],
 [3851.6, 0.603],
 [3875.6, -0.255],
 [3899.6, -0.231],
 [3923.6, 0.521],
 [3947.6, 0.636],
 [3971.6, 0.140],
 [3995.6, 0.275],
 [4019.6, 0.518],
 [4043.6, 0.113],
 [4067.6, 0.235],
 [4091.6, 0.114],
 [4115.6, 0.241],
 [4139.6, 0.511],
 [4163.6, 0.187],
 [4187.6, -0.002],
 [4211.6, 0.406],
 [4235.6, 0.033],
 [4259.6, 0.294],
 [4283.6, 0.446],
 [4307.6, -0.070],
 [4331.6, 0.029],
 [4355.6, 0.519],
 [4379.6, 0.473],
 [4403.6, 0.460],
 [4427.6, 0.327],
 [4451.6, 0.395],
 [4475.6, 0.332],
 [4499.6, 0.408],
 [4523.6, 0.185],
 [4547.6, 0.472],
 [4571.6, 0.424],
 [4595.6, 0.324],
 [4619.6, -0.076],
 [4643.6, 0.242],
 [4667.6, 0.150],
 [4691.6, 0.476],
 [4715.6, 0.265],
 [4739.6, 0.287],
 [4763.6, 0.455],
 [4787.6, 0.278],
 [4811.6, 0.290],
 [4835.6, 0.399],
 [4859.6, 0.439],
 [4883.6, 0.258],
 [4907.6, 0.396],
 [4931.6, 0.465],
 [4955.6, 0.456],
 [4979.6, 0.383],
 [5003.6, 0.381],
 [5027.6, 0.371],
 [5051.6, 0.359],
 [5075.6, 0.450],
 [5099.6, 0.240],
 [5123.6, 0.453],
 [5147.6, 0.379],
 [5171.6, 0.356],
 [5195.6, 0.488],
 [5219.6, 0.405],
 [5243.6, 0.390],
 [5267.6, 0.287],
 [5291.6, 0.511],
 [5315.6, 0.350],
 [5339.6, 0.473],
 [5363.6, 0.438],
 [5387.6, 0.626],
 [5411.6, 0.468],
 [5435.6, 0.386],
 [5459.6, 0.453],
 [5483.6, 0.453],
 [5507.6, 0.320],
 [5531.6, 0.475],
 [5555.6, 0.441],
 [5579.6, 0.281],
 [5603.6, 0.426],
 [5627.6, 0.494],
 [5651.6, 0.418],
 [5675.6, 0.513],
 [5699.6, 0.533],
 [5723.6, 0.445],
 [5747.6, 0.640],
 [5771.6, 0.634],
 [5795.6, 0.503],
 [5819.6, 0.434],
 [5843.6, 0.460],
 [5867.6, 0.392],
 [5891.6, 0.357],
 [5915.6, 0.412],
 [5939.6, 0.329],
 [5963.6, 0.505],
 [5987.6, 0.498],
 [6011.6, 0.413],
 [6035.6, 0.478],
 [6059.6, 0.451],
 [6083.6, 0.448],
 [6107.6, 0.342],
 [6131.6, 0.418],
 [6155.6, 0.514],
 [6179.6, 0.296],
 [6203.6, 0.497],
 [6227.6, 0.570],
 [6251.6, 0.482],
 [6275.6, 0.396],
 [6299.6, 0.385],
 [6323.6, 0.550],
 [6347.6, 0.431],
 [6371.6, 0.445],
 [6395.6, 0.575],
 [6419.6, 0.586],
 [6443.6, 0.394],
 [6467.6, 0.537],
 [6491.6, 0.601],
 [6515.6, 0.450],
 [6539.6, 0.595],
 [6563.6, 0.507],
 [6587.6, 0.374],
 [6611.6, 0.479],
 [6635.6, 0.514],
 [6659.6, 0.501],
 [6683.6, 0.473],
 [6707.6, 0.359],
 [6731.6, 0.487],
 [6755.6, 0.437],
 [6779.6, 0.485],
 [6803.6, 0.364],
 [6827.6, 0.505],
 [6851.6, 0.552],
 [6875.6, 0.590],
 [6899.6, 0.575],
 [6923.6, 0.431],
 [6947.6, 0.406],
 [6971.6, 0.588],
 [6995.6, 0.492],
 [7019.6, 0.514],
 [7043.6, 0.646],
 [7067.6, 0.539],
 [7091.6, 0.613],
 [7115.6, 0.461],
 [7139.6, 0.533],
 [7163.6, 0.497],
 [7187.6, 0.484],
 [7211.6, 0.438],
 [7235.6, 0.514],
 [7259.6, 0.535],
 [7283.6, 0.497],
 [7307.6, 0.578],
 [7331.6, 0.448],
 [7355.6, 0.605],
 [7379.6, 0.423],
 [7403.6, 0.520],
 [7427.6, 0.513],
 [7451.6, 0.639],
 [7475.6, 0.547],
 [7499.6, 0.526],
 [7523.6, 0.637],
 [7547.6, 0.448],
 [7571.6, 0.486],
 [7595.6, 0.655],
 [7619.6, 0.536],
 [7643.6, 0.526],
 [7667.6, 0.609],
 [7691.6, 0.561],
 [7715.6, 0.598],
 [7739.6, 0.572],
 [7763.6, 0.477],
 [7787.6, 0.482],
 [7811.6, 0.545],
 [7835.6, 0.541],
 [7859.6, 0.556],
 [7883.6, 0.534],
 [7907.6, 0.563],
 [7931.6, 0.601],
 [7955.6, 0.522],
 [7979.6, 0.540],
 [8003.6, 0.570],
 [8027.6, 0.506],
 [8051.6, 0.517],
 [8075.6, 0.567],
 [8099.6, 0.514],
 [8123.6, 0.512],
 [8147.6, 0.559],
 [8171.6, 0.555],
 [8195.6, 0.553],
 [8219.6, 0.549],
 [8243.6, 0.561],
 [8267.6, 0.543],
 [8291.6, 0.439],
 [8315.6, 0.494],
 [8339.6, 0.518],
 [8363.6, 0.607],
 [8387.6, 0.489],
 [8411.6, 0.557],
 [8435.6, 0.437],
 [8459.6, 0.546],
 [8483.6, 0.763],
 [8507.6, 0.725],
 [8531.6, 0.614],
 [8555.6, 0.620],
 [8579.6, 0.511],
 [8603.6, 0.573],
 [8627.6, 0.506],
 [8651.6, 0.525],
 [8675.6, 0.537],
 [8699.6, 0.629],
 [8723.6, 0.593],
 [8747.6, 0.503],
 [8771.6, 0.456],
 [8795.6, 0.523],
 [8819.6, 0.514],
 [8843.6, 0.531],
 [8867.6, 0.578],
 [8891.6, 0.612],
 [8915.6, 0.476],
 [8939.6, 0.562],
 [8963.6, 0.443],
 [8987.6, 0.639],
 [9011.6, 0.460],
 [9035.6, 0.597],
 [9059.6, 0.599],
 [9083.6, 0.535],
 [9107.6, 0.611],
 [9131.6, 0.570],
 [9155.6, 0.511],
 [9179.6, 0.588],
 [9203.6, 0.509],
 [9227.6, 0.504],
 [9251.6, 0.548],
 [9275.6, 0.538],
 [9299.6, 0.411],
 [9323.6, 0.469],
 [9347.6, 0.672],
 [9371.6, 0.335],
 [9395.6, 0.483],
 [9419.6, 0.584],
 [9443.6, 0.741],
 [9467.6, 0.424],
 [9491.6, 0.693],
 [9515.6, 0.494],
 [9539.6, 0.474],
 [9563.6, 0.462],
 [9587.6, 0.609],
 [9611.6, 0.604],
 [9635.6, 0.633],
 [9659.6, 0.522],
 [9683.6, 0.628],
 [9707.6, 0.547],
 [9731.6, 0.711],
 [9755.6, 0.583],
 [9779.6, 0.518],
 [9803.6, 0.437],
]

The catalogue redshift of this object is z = 0.30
